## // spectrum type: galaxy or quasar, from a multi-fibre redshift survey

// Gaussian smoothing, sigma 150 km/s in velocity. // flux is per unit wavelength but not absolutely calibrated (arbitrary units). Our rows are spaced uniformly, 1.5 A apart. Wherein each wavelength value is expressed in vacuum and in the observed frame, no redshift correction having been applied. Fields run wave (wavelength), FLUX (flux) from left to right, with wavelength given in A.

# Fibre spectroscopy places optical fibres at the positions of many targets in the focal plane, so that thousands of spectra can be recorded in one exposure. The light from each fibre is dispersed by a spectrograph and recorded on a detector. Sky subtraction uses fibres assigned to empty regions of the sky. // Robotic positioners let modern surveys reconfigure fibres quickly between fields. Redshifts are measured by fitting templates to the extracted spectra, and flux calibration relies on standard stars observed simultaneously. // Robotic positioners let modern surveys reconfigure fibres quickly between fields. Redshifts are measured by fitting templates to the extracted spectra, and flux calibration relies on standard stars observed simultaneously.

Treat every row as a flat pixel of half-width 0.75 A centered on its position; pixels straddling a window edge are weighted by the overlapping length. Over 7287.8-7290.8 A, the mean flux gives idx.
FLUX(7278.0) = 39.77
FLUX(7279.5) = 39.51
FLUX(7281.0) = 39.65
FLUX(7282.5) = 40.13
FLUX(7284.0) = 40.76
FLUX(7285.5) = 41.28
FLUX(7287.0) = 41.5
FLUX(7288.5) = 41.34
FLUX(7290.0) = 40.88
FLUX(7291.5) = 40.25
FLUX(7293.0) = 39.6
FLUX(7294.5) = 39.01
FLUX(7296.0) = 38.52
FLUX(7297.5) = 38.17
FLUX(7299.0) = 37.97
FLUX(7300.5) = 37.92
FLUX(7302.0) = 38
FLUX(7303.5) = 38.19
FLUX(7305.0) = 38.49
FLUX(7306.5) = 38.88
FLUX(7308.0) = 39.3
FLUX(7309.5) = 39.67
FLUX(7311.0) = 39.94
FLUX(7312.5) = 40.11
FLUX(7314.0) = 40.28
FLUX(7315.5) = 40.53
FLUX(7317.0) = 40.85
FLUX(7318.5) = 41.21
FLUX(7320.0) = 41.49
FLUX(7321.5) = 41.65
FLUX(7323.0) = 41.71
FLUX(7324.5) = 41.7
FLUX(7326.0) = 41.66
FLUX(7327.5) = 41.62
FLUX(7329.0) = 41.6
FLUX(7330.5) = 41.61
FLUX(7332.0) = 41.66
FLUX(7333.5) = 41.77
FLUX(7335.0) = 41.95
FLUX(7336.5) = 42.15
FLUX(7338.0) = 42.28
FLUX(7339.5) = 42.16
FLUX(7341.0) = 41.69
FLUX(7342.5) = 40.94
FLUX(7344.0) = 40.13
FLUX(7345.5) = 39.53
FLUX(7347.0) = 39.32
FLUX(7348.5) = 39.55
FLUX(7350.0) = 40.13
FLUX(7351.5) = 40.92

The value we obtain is 41.1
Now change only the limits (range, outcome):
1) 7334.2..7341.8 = 42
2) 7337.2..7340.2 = 42.2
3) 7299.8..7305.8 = 38.2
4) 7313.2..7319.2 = 40.7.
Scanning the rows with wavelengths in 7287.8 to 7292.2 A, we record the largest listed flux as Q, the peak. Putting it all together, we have 41.34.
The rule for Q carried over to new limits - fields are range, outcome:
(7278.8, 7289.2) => 41.5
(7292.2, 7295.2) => 39.6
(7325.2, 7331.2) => 41.66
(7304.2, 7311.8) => 39.94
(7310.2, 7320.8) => 41.49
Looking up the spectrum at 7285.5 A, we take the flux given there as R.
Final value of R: 41.28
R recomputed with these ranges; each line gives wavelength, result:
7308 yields 39.3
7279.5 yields 39.51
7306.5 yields 38.88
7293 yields 39.6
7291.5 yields 40.25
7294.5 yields 39.01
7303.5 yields 38.19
